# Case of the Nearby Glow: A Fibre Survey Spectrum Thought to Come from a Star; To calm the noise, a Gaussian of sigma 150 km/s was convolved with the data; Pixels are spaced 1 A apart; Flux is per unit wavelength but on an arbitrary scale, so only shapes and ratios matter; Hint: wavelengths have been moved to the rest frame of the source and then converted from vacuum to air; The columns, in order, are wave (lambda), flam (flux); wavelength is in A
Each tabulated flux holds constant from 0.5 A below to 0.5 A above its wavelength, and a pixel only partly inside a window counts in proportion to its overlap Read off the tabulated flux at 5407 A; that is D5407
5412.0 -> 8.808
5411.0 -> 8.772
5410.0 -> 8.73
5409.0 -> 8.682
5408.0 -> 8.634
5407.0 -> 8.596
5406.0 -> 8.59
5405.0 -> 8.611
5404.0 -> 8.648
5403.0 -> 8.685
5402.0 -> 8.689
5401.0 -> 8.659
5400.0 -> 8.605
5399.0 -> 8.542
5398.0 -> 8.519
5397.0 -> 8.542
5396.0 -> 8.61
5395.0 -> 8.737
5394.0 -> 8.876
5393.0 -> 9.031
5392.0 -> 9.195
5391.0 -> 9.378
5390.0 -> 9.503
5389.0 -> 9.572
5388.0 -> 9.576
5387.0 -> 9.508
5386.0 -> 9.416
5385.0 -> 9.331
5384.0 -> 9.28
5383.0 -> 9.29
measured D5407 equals 8.596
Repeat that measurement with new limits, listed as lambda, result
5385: 9.331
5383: 9.29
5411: 8.772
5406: 8.59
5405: 8.611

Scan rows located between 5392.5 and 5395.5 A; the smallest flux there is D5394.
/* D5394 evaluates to 8.737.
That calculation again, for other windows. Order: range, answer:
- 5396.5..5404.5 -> 8.519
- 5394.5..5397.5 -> 8.542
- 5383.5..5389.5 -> 9.28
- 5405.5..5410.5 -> 8.59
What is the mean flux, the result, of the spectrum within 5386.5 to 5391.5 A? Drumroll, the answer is 9.51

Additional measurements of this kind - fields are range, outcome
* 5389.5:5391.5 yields 9.44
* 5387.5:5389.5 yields 9.57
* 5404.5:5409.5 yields 8.62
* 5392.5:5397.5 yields 8.76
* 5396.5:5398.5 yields 8.53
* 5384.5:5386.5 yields 9.37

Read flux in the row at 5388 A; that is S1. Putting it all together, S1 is 9.576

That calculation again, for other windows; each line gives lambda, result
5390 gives 9.503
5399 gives 8.542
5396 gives 8.61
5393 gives 9.031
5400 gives 8.605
